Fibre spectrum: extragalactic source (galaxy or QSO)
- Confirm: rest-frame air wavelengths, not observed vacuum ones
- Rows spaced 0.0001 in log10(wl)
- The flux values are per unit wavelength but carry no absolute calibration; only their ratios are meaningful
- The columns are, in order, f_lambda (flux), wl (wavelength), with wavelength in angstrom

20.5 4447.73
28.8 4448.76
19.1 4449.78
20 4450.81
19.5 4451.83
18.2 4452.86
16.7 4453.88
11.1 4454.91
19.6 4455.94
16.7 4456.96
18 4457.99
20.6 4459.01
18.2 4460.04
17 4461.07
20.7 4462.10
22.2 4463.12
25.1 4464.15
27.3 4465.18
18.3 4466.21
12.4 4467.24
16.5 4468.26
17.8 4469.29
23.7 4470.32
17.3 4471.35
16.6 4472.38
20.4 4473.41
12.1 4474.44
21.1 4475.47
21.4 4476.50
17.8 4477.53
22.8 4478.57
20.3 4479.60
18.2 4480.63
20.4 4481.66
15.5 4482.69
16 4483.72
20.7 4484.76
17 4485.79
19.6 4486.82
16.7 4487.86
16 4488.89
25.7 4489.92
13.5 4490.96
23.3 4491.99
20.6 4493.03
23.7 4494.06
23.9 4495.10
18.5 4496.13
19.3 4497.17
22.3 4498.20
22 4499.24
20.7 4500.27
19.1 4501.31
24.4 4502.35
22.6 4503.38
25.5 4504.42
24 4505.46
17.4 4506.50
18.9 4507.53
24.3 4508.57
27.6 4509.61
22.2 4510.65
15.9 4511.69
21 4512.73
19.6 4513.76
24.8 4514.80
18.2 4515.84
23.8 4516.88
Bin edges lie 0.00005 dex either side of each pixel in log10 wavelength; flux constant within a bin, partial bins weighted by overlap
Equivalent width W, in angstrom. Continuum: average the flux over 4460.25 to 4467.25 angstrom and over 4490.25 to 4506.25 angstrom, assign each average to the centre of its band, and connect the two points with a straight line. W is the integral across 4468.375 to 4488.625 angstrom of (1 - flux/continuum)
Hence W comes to 2.4 angstrom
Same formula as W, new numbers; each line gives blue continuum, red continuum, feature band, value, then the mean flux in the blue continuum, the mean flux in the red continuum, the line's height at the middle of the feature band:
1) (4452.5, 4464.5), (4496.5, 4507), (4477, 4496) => 1.0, 18.6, 21.7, 20.6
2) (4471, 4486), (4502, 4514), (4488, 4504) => -0.3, 18.5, 22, 20.6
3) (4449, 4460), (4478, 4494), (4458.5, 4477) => -0.7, 18.2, 19.2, 18.6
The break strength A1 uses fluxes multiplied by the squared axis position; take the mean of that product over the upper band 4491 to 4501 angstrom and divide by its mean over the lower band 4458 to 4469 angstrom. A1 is 1.1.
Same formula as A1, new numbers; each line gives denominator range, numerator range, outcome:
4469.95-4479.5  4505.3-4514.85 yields 1.13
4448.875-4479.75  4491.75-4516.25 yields 1.16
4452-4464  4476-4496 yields 1.08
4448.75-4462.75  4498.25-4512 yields 1.21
